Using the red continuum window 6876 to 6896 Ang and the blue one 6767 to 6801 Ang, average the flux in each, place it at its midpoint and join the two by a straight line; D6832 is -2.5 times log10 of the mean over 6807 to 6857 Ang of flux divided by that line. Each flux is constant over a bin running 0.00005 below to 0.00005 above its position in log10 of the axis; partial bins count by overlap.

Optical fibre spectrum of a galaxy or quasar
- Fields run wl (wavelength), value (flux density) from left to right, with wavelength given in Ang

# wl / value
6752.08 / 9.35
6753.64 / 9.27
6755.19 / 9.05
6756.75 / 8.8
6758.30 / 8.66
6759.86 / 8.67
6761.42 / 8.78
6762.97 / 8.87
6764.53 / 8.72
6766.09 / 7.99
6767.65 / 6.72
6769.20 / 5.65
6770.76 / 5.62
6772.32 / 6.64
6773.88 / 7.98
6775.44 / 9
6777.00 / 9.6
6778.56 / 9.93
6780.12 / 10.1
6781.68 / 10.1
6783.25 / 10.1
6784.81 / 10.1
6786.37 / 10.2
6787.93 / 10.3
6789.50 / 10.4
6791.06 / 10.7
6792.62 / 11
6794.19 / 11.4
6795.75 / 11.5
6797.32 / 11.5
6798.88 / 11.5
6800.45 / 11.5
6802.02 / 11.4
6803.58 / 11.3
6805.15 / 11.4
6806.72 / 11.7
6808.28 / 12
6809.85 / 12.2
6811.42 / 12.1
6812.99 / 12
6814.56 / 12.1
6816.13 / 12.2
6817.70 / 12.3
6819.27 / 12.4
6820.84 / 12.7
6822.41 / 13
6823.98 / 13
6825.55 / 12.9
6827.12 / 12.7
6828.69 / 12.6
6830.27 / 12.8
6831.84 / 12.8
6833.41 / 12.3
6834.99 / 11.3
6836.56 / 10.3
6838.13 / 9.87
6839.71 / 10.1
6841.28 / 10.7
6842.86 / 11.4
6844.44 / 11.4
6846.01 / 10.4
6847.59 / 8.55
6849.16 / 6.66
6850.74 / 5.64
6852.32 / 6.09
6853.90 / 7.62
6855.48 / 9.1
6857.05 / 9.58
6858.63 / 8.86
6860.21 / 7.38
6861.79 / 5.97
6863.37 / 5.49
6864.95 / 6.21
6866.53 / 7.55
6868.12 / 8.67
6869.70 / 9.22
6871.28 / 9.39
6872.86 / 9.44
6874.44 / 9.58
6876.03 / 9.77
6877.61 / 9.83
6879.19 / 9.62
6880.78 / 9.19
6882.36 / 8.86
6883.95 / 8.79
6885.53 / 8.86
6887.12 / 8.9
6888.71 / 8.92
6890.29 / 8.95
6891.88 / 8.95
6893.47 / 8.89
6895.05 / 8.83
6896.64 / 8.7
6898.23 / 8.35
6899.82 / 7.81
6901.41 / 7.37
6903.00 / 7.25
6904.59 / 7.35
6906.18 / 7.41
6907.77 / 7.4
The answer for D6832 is -0.17 mag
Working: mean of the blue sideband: 9.62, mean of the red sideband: 9.08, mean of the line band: 11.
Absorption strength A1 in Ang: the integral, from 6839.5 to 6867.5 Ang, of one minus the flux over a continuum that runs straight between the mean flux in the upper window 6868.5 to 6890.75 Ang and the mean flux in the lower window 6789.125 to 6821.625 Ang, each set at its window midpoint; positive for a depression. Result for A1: 5.28 Ang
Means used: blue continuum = 11.7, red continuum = 9.23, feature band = 8.22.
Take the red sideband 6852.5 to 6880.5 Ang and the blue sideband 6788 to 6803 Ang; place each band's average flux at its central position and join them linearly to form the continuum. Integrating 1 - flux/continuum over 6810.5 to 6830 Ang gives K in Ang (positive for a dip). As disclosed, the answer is -4.4 Ang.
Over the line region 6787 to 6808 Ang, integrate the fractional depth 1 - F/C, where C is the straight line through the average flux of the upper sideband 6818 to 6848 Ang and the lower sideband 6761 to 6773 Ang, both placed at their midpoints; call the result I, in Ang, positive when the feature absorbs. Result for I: -4.2 Ang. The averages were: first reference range 7.34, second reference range 11.7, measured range 11.2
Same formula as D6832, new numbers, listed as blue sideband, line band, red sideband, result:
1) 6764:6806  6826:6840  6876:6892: -0.24 mag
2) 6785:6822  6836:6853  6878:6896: 0.13 mag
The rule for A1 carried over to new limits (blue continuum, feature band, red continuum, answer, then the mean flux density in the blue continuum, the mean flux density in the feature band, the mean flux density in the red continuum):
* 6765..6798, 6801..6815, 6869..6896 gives -3.7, 9.35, 11.8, 9.17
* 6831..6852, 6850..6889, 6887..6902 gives 3.7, 10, 8.34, 8.57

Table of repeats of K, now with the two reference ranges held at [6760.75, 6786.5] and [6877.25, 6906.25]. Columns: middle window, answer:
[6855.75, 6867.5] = 1.6 Ang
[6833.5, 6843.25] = -2.4 Ang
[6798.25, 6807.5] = -3.1 Ang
